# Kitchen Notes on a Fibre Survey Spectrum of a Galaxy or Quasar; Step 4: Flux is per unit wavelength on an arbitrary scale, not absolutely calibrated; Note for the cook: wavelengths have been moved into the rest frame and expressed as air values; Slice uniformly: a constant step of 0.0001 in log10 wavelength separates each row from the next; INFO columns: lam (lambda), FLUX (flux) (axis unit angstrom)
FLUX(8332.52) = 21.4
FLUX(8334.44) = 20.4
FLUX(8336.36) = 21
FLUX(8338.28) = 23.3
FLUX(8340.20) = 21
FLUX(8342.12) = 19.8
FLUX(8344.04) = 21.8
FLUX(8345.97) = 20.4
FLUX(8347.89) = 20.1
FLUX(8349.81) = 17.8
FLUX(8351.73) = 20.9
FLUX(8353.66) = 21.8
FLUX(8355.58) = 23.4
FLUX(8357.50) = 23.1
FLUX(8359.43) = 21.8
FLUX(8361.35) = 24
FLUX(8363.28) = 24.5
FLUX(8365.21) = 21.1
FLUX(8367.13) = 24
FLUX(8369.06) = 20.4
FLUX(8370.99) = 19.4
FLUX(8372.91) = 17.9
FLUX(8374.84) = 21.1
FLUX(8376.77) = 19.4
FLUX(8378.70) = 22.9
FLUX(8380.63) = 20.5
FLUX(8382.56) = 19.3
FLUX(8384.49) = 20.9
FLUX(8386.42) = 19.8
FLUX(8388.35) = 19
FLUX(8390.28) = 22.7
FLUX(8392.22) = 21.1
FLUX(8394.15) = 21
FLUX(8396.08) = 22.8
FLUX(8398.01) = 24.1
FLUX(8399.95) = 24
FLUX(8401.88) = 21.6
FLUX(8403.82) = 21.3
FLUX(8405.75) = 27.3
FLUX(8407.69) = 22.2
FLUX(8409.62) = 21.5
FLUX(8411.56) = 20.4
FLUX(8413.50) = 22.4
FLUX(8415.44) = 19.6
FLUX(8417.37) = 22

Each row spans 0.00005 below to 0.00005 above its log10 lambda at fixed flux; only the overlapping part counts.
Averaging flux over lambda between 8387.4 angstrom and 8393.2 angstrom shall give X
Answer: 20.9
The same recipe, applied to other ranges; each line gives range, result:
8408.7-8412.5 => 20.9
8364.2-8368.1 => 22.6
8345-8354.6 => 20.2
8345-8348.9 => 20.2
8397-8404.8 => 22.8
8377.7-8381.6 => 21.7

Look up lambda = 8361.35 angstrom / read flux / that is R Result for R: 24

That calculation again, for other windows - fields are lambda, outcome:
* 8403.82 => 21.3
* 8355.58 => 23.4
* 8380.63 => 20.5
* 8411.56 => 20.4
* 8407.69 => 22.2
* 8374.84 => 21.1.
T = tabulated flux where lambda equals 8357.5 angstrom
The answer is 23.1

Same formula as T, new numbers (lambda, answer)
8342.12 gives 19.8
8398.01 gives 24.1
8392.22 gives 21.1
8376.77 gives 19.4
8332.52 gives 21.4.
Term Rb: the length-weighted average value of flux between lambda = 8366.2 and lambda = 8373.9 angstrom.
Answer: 20.4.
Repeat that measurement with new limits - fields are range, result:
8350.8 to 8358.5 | 22.3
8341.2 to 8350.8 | 20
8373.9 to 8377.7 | 20.2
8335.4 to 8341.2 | 21.8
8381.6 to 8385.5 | 20.1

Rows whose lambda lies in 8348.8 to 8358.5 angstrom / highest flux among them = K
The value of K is 23.4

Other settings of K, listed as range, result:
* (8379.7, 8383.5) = 20.5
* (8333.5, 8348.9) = 23.3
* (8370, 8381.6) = 22.9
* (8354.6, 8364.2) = 24.5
